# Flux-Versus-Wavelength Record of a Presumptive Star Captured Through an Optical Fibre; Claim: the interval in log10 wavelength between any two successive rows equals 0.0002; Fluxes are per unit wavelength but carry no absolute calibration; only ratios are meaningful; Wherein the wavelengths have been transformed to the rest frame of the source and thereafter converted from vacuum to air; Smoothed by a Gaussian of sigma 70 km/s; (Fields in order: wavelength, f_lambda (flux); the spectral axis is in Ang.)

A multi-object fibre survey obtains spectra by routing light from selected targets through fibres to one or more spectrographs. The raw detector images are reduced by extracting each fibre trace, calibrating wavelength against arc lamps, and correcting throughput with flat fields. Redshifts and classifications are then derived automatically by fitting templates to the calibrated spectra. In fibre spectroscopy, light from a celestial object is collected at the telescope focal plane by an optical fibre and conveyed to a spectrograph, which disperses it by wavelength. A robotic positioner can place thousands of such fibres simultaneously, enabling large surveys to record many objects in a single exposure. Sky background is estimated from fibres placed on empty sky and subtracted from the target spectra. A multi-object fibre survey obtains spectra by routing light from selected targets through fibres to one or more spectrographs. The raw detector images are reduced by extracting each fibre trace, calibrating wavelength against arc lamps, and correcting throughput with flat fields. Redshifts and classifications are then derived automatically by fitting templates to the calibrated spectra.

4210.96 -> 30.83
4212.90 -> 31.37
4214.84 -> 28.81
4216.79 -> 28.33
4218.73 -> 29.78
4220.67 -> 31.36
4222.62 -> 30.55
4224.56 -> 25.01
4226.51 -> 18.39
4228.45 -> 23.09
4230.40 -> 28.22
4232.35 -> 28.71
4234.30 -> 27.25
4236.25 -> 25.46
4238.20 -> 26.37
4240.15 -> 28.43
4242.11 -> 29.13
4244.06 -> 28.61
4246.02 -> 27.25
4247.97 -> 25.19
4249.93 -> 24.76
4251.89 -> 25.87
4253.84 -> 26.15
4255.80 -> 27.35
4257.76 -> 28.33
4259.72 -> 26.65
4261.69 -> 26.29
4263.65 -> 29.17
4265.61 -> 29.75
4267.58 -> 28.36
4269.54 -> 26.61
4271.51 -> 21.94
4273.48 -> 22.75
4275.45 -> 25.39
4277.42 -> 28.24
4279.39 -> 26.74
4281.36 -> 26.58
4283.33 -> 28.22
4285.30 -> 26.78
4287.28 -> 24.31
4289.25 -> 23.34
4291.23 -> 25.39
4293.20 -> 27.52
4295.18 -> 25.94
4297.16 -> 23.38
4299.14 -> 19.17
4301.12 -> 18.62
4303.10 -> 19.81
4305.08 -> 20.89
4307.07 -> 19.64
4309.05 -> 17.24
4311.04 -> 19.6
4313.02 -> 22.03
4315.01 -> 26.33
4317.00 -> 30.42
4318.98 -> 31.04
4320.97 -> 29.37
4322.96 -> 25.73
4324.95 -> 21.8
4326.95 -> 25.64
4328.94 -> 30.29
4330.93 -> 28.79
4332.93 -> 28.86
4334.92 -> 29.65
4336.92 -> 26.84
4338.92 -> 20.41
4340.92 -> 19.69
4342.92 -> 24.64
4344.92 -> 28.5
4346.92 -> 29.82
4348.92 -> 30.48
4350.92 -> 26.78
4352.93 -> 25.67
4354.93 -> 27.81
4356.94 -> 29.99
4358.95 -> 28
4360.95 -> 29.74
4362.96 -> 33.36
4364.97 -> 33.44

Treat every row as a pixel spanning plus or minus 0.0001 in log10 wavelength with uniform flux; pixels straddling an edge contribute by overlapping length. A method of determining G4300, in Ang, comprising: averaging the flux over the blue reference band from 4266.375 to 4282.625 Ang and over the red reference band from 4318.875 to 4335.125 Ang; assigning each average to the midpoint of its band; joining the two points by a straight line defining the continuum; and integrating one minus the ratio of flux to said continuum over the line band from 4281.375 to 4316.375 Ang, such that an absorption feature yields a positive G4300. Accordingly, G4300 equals 4.8 Ang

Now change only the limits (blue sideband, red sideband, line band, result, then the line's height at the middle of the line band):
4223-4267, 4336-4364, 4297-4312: 4.12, 27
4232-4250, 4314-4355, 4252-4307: 3.85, 27.1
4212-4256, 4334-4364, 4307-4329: 1.96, 27.4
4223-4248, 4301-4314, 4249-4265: -1.65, 24.4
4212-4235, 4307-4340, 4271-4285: 0.34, 26.5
